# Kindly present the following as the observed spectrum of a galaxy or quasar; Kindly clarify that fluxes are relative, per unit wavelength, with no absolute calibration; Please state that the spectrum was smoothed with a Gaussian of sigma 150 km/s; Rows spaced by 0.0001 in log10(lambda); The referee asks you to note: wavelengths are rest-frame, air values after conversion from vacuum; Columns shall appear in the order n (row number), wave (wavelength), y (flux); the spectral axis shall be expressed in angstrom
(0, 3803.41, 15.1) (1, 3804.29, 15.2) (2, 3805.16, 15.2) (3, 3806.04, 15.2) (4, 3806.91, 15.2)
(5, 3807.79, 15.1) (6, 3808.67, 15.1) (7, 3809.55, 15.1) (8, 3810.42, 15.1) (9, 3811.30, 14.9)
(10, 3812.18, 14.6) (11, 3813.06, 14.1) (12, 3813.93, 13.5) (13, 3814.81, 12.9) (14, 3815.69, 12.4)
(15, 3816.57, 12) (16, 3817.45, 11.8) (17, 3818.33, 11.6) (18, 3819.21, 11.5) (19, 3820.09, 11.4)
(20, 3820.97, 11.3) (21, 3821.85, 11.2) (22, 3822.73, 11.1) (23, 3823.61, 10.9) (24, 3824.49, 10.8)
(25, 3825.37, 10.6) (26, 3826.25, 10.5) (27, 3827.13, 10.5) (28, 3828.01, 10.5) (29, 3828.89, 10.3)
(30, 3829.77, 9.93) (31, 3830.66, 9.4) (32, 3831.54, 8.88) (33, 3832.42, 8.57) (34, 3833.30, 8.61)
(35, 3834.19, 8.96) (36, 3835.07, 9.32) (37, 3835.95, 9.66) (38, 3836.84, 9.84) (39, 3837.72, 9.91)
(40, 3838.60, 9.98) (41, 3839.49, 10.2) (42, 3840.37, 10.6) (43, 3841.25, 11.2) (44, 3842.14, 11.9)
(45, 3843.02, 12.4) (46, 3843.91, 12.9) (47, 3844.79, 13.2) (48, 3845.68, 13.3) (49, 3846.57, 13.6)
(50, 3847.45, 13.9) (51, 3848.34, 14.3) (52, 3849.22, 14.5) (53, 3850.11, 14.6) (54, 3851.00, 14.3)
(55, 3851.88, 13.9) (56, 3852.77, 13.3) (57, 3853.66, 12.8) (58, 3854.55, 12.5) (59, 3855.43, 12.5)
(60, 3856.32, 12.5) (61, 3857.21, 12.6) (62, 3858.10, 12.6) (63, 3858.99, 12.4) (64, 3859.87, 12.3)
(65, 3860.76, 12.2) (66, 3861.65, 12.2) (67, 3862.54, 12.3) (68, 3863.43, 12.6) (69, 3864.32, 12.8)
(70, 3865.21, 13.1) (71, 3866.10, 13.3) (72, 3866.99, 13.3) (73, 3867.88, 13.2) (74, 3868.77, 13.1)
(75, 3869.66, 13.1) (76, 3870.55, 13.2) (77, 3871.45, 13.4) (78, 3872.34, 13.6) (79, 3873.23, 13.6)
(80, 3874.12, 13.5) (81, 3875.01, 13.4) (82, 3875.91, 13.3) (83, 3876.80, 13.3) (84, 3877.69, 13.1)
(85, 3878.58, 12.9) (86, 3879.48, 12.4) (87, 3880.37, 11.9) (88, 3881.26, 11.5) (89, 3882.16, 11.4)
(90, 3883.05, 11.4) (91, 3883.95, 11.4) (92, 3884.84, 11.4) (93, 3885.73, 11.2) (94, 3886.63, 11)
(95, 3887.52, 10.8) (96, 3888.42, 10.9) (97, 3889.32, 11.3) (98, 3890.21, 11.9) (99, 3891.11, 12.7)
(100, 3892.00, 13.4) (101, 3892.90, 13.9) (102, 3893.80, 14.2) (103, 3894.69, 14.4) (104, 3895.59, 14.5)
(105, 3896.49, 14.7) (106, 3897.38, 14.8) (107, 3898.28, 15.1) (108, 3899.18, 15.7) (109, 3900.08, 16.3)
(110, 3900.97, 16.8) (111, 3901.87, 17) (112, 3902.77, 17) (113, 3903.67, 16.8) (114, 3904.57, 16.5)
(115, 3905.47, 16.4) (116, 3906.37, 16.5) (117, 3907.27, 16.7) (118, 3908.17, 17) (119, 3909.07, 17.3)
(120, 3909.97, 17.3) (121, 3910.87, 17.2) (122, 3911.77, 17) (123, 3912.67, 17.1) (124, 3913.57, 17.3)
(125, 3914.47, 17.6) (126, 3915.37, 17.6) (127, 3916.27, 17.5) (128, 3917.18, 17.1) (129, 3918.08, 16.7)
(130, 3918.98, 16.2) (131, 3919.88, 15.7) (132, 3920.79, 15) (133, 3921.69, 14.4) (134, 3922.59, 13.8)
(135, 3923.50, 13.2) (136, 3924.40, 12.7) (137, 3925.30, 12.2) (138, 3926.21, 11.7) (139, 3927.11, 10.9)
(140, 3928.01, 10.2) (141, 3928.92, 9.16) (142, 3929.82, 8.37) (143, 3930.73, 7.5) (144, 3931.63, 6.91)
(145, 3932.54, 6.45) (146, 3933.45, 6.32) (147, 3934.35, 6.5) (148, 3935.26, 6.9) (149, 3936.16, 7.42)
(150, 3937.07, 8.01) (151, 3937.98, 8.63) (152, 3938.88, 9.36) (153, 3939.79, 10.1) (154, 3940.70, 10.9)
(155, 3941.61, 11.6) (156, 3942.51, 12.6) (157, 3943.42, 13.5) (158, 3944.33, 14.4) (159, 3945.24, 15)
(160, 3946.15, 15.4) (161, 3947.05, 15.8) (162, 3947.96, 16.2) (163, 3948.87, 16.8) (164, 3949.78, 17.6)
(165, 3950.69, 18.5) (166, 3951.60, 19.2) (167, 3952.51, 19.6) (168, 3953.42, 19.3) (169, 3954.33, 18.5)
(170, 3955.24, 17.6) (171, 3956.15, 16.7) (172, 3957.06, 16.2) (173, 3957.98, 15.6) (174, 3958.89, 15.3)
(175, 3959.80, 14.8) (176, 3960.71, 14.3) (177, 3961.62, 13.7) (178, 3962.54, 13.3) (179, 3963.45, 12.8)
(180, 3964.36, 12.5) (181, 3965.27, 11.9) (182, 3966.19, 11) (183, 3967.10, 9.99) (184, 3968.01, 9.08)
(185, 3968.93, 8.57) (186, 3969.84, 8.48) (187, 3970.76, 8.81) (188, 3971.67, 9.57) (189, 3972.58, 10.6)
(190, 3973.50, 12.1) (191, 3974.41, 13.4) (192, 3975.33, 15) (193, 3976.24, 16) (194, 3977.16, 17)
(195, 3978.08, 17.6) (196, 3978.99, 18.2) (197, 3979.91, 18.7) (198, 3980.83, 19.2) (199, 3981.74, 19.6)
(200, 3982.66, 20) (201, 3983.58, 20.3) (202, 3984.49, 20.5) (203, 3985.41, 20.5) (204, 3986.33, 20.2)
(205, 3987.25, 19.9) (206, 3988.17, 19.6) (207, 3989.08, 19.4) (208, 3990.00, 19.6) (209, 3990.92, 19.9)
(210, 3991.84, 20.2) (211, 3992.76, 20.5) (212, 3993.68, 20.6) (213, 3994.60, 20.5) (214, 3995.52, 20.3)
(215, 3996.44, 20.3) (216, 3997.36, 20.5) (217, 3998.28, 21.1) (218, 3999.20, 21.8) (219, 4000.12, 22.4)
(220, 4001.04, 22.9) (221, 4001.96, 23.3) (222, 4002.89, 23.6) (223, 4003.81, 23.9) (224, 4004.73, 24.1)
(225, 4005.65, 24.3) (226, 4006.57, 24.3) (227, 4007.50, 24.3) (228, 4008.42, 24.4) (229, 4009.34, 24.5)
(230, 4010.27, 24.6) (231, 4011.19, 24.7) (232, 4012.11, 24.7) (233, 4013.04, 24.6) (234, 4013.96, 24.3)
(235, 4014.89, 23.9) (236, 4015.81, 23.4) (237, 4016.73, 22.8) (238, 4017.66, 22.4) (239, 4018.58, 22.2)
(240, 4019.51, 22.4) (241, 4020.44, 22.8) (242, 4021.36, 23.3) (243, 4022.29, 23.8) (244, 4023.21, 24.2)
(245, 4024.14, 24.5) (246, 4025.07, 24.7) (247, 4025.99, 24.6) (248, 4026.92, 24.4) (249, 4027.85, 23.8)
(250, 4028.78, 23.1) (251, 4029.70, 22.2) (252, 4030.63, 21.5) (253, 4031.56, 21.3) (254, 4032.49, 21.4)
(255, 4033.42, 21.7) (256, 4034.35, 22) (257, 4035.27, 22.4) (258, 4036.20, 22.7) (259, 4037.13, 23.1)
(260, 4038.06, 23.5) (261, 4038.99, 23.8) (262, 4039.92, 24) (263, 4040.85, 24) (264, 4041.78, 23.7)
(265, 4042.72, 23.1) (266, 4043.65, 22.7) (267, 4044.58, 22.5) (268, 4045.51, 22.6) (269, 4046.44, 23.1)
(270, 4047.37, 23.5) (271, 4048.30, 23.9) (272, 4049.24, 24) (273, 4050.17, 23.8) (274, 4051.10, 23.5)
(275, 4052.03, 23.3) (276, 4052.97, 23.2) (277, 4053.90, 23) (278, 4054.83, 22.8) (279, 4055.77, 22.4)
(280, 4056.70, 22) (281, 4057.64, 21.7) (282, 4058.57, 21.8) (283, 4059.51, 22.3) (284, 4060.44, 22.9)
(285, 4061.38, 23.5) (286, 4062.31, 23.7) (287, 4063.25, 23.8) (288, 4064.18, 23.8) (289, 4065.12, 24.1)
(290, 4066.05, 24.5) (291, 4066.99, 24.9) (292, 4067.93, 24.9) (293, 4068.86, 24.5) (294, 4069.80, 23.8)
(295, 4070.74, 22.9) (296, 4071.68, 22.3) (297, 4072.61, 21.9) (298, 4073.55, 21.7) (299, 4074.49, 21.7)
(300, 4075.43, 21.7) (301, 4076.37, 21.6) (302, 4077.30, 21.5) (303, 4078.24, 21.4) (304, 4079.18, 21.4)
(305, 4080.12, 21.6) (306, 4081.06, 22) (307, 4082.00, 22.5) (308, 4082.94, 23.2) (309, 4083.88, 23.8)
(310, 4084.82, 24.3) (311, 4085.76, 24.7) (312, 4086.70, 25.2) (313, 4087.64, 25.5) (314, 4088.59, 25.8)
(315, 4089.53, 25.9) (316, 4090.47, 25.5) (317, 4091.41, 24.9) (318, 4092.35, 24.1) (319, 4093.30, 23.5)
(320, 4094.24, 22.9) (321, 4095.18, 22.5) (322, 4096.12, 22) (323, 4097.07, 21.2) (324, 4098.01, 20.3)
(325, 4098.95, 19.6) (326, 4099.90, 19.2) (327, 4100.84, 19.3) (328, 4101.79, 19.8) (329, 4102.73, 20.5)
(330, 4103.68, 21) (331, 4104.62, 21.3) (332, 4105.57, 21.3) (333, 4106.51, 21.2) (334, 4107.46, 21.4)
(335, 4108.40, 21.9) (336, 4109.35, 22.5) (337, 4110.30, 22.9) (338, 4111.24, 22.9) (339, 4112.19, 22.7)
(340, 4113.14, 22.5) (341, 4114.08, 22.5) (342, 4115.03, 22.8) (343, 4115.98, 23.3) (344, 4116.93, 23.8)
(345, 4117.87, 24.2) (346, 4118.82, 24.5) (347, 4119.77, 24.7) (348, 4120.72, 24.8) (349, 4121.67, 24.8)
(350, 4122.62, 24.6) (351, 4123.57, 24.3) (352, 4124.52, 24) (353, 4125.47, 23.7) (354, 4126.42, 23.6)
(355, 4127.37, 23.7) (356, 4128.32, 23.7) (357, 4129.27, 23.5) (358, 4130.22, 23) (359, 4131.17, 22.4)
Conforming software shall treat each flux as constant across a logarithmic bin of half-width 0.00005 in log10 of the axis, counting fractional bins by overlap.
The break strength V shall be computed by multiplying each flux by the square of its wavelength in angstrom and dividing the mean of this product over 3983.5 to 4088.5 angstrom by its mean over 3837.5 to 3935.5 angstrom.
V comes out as 1.9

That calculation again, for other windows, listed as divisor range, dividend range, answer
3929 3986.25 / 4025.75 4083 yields 1.75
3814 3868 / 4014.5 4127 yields 2.19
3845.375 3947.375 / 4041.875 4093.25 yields 1.92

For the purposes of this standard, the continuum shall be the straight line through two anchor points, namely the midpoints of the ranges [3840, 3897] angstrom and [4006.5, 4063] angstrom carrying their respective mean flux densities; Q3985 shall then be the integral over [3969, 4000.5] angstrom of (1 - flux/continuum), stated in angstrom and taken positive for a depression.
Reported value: 3.6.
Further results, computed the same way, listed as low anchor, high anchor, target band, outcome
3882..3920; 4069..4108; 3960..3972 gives 4.4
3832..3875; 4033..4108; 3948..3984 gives 5.4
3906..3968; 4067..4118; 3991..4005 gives -3.6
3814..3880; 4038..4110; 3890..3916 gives -2.2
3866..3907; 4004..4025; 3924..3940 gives 7.8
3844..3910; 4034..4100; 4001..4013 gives -2.4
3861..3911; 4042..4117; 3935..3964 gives 4.3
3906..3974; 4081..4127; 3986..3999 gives -3.0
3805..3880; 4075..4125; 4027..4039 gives -1.5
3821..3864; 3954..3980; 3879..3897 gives 0.0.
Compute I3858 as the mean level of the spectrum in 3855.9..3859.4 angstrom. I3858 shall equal 12.5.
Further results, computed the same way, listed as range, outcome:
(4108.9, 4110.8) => 22.7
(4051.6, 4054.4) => 23.2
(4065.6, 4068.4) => 24.8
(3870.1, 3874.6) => 13.5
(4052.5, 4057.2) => 22.7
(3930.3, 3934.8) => 6.74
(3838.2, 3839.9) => 10.1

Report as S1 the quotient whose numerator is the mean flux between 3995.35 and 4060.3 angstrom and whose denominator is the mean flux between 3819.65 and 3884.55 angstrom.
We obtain 1.93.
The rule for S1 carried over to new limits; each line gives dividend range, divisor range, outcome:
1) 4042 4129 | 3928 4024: 1.34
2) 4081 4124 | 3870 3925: 1.58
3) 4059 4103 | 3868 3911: 1.64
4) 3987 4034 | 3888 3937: 1.64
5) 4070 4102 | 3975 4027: 1.04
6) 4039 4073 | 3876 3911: 1.66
